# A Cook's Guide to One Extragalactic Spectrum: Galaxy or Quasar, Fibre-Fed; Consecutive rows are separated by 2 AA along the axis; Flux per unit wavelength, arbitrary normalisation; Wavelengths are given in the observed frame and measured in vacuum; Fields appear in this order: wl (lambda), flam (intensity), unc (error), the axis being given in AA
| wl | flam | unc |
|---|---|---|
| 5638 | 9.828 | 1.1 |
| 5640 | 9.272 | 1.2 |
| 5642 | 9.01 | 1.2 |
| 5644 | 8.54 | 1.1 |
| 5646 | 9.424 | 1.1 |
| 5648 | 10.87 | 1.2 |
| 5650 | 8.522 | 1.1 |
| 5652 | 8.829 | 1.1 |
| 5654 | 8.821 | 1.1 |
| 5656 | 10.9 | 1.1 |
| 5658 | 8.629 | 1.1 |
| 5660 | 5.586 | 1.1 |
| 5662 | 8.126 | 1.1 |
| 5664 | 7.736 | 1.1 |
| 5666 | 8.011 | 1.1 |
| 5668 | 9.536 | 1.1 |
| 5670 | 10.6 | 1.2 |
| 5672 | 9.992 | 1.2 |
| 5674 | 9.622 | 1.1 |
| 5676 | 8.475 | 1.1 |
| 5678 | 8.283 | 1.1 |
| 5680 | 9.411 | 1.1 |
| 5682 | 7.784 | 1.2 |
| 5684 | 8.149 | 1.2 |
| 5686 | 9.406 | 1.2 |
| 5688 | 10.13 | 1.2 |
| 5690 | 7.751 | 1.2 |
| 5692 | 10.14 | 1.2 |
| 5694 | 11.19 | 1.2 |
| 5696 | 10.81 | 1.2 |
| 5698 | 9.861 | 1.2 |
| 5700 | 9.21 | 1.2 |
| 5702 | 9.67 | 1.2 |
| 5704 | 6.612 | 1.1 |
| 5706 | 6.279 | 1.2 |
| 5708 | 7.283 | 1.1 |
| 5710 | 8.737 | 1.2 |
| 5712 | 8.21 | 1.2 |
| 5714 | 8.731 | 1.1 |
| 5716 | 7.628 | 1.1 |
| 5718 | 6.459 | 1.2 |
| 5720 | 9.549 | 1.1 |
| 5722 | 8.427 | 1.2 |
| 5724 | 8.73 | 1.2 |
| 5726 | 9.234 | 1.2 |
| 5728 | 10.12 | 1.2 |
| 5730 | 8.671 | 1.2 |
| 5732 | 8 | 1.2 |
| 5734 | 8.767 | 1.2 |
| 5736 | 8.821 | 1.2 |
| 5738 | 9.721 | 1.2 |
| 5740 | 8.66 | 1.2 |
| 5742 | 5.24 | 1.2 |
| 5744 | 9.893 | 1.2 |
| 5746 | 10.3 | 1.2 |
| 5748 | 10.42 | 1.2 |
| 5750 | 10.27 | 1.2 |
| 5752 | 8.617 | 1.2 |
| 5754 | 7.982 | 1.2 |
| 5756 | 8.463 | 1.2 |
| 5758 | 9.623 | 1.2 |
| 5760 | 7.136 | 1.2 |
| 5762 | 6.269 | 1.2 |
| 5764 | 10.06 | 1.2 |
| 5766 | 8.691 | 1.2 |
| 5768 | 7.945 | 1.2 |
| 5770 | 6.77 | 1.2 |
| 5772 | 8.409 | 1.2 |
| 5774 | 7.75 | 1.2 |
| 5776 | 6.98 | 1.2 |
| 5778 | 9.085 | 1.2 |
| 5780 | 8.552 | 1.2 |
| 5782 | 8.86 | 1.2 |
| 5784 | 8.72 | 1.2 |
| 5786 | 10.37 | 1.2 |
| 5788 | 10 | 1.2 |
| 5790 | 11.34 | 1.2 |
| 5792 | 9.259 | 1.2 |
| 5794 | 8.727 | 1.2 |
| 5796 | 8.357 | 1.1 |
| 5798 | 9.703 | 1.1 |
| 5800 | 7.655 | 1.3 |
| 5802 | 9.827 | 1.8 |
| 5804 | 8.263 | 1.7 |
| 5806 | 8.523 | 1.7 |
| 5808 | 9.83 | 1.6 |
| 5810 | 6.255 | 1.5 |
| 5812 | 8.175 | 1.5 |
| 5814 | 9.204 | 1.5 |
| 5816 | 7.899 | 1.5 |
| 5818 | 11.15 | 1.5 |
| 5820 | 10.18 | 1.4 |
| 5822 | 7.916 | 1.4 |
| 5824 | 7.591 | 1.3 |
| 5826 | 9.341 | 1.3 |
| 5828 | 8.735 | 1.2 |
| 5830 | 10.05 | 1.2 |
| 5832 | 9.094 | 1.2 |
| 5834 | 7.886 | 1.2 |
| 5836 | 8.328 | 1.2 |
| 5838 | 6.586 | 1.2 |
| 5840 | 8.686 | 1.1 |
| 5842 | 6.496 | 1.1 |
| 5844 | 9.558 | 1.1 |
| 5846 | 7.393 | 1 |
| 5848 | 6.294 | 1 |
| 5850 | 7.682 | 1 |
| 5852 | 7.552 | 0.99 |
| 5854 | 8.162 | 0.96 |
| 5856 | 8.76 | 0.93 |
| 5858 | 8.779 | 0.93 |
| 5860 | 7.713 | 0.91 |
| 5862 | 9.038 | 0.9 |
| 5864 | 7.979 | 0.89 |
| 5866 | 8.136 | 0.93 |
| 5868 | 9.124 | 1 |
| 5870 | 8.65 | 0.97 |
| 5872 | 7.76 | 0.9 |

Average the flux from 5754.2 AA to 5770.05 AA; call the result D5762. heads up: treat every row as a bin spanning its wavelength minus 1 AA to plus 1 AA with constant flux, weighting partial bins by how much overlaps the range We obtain 8.19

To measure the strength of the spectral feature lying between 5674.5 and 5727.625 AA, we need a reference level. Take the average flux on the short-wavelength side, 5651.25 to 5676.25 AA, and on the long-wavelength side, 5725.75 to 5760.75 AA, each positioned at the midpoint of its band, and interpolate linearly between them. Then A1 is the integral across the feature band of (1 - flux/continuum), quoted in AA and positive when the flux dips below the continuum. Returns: 0.9 AA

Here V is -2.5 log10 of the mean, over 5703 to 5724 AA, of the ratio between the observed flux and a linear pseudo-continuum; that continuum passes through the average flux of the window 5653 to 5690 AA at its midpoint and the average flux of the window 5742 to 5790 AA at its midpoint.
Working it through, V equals 0.12 mag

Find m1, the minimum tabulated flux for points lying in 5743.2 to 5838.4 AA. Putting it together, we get 6.255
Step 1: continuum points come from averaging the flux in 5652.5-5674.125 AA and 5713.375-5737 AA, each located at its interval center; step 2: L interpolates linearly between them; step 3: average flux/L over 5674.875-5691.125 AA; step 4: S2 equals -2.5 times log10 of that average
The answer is 0.01 mag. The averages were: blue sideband 8.84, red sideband 8.59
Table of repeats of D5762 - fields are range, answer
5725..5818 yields 8.75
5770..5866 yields 8.54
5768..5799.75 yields 8.8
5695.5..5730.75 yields 8.54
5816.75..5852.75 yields 8.36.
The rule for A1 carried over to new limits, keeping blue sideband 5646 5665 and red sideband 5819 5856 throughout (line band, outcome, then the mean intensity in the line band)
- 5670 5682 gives -0.7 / 9.16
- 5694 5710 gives -0.2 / 8.71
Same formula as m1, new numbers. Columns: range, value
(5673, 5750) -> 5.24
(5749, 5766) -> 6.269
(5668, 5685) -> 7.784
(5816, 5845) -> 6.496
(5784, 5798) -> 8.357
